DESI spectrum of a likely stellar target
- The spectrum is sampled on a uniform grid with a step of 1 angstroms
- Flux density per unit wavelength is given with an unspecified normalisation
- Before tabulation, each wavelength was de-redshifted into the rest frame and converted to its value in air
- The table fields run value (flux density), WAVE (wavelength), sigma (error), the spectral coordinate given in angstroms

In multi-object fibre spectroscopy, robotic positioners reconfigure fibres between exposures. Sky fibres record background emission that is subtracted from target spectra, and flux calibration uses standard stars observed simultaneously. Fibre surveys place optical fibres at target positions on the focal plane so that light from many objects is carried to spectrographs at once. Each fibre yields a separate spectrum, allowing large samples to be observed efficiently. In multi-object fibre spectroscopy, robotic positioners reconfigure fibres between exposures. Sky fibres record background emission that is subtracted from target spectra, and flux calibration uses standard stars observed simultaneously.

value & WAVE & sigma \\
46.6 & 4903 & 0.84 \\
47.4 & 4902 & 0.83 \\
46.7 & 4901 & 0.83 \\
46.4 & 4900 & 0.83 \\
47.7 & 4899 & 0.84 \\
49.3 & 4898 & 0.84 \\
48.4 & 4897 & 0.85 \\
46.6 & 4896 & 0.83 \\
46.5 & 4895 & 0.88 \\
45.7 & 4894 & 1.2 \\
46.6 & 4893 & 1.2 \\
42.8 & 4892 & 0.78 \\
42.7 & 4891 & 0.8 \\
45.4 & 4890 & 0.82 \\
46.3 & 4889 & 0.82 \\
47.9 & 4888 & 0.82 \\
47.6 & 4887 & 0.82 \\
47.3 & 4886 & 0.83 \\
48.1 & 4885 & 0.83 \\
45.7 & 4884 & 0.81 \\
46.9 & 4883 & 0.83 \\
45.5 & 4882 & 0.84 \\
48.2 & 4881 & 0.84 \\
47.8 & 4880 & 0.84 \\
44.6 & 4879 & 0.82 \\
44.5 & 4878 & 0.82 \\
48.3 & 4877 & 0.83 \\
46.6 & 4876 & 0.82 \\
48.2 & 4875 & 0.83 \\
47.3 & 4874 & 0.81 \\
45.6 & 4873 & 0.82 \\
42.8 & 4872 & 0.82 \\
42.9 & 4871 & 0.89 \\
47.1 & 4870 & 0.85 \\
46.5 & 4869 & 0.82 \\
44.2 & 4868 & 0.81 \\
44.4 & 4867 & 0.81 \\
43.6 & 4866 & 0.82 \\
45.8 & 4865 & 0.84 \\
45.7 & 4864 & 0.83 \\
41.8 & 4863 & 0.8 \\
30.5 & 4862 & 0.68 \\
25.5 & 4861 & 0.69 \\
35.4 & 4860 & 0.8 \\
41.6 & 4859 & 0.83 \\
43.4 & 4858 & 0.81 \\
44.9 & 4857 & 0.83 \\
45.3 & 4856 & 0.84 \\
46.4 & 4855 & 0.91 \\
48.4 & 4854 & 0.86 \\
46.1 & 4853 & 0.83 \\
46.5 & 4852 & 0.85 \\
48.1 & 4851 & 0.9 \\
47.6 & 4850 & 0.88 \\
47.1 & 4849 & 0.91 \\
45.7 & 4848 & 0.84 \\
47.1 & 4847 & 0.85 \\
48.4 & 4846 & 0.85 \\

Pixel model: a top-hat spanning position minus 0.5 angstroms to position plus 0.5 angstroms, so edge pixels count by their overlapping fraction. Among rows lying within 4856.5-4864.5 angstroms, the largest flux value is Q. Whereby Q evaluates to 45.7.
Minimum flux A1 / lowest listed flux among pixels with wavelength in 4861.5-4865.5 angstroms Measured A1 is 30.5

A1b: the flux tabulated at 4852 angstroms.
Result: 46.5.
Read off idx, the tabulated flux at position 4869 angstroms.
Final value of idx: 46.5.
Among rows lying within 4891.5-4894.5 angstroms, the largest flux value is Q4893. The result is 46.6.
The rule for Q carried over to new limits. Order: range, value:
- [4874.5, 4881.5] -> 48.3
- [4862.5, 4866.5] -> 45.8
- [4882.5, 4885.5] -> 48.1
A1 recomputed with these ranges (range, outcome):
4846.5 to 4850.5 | 45.7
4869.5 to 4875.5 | 42.8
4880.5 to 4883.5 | 45.5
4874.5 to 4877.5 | 46.6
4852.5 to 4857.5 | 44.9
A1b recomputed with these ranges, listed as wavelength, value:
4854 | 48.4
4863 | 41.8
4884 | 45.7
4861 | 25.5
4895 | 46.5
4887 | 47.6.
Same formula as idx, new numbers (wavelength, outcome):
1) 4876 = 46.6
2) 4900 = 46.4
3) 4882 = 45.5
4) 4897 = 48.4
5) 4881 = 48.2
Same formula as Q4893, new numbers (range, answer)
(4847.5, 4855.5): 48.4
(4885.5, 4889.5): 47.9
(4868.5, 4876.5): 48.2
